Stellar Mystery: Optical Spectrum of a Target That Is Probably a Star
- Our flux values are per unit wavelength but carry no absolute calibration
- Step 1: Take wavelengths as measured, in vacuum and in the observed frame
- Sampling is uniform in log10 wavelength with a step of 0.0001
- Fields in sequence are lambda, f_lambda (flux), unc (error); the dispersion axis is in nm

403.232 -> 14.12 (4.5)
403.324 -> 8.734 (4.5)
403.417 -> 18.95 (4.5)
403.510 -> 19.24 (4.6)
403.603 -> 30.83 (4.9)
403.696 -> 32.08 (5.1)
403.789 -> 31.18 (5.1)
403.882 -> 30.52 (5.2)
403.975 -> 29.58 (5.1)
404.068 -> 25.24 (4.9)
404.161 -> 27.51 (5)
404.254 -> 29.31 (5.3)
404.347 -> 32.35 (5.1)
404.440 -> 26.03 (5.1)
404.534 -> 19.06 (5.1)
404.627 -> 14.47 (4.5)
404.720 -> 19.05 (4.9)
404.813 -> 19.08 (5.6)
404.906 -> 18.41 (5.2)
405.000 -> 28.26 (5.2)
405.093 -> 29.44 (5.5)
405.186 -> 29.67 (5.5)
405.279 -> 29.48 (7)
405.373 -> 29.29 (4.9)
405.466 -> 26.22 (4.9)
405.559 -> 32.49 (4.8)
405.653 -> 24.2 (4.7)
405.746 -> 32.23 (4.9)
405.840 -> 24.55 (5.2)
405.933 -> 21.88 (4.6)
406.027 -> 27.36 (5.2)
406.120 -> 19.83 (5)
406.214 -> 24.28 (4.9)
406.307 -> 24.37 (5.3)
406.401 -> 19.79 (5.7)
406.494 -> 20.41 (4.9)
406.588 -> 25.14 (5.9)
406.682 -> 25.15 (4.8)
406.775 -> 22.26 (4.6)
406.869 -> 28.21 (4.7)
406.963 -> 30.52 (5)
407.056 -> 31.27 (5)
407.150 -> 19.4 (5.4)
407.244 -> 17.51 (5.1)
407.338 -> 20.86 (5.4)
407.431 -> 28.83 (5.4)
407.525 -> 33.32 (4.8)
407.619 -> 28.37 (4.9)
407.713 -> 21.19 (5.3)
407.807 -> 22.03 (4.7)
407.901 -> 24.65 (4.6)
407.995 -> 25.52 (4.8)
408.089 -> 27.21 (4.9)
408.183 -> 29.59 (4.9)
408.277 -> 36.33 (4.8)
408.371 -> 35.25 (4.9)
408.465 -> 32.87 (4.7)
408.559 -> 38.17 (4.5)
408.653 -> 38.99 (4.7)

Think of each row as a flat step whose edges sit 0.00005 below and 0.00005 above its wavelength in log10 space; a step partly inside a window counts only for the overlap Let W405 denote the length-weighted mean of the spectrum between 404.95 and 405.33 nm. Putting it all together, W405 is 29.1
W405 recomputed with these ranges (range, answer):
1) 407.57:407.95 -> 24.1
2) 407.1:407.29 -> 18.6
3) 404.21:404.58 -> 26.6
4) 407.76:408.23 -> 25.8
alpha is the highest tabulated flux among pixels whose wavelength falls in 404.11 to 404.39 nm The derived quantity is 32.35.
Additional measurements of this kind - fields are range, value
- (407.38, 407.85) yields 33.32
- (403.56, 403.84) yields 32.08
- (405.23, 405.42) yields 29.48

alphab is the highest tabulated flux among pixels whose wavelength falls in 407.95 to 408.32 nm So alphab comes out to 36.33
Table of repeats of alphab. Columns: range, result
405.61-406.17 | 32.23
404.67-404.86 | 19.08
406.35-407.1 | 31.27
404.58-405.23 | 29.67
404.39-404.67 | 26.03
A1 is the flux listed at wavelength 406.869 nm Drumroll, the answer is 28.21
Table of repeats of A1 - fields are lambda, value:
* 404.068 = 25.24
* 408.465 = 32.87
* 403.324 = 8.734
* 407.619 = 28.37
